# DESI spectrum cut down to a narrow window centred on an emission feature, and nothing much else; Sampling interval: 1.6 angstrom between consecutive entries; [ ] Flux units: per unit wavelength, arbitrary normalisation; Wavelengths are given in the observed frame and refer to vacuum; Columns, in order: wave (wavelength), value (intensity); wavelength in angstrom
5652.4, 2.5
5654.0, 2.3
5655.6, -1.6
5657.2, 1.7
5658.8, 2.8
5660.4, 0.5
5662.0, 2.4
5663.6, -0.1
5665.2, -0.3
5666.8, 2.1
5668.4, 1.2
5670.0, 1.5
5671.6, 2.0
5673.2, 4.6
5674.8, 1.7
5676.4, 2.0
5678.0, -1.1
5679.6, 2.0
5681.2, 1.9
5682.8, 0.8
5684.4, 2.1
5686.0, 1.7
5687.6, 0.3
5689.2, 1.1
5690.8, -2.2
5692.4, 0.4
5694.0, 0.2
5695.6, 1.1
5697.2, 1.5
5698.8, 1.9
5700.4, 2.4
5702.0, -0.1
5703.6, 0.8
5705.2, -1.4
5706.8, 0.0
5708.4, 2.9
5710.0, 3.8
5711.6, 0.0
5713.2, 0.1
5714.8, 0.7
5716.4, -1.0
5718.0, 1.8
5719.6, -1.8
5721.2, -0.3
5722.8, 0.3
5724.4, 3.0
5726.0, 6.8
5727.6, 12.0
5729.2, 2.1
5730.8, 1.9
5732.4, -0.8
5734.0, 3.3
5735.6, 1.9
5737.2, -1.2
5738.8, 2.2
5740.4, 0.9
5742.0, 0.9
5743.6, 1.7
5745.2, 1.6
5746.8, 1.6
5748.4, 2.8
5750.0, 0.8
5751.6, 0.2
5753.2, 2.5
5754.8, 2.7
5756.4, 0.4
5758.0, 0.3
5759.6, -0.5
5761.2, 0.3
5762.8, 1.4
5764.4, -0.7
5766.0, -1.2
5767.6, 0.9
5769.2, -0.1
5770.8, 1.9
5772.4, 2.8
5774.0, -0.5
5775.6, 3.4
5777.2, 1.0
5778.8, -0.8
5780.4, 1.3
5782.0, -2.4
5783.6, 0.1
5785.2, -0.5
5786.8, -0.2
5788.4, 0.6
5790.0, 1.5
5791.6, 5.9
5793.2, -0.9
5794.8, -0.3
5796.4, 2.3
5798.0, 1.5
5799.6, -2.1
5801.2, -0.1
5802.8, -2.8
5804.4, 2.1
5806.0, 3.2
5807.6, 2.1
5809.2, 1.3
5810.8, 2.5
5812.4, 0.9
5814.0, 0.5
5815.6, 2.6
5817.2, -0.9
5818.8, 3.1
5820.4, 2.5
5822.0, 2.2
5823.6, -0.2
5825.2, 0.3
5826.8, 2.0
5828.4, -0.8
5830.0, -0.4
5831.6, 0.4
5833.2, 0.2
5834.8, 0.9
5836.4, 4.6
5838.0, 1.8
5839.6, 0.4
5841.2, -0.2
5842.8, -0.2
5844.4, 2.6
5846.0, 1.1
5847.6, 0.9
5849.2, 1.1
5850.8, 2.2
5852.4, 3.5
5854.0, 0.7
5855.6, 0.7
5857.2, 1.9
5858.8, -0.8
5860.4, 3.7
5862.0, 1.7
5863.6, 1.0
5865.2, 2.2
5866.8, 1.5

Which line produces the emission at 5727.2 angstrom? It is [O III] 5007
